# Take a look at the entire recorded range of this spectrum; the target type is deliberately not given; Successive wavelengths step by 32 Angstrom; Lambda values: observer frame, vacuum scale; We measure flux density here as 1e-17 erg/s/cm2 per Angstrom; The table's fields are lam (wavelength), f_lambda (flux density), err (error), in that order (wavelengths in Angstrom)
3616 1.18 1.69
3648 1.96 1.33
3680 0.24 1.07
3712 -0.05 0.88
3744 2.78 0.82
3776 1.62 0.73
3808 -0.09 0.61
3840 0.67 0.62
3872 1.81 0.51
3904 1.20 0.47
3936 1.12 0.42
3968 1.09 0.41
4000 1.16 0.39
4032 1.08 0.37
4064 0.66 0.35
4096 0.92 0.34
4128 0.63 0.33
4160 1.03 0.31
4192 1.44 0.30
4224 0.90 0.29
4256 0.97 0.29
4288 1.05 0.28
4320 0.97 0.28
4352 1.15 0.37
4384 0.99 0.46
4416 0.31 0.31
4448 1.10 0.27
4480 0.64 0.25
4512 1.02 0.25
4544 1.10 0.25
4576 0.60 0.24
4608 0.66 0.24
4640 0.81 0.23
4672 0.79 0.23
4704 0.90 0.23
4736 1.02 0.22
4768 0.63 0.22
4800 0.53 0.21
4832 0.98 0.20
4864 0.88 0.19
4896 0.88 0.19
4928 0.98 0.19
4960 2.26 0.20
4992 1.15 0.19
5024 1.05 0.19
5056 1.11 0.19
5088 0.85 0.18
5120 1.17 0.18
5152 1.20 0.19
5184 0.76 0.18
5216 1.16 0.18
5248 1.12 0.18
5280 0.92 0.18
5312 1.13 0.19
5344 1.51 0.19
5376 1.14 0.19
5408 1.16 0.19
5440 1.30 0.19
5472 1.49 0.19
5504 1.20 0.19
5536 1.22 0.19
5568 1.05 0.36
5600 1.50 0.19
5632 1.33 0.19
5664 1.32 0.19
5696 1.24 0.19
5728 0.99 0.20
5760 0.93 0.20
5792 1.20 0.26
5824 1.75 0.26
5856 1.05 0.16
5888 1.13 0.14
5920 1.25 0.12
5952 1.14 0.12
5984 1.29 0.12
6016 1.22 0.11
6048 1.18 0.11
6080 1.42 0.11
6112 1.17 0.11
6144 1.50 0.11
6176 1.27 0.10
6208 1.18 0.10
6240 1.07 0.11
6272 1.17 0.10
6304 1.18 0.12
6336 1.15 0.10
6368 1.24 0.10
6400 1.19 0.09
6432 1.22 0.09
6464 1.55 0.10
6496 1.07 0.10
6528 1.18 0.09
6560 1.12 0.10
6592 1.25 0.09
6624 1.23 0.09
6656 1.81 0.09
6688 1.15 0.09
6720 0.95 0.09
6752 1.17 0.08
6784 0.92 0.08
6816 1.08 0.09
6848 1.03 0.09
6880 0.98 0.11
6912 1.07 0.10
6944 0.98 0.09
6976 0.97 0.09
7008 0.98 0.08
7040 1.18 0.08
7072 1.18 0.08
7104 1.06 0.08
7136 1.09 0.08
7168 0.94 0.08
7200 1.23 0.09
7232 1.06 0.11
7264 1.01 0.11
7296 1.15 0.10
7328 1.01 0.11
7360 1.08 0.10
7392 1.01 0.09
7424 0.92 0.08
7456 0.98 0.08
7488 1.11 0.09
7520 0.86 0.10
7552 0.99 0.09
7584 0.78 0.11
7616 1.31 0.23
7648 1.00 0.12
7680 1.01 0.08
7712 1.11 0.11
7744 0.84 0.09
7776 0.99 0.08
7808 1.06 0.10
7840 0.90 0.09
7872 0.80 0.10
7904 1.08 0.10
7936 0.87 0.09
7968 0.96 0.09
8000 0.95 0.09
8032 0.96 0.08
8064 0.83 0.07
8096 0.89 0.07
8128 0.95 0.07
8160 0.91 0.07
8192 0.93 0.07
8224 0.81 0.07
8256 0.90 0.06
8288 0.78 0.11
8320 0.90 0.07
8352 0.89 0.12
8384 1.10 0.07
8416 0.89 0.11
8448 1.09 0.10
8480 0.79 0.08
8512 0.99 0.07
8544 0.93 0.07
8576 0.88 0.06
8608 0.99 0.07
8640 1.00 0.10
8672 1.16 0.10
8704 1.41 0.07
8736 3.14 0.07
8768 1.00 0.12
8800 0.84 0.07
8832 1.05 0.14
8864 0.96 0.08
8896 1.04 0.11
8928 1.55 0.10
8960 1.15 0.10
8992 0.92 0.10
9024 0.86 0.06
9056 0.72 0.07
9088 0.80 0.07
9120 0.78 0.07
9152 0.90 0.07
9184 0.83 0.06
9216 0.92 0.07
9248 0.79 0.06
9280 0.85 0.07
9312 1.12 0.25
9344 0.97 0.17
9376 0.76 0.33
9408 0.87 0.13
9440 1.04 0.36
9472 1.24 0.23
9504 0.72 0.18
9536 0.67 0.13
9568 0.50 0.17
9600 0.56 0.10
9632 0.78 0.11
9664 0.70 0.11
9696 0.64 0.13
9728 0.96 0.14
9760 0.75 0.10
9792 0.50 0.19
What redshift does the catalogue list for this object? 0.329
